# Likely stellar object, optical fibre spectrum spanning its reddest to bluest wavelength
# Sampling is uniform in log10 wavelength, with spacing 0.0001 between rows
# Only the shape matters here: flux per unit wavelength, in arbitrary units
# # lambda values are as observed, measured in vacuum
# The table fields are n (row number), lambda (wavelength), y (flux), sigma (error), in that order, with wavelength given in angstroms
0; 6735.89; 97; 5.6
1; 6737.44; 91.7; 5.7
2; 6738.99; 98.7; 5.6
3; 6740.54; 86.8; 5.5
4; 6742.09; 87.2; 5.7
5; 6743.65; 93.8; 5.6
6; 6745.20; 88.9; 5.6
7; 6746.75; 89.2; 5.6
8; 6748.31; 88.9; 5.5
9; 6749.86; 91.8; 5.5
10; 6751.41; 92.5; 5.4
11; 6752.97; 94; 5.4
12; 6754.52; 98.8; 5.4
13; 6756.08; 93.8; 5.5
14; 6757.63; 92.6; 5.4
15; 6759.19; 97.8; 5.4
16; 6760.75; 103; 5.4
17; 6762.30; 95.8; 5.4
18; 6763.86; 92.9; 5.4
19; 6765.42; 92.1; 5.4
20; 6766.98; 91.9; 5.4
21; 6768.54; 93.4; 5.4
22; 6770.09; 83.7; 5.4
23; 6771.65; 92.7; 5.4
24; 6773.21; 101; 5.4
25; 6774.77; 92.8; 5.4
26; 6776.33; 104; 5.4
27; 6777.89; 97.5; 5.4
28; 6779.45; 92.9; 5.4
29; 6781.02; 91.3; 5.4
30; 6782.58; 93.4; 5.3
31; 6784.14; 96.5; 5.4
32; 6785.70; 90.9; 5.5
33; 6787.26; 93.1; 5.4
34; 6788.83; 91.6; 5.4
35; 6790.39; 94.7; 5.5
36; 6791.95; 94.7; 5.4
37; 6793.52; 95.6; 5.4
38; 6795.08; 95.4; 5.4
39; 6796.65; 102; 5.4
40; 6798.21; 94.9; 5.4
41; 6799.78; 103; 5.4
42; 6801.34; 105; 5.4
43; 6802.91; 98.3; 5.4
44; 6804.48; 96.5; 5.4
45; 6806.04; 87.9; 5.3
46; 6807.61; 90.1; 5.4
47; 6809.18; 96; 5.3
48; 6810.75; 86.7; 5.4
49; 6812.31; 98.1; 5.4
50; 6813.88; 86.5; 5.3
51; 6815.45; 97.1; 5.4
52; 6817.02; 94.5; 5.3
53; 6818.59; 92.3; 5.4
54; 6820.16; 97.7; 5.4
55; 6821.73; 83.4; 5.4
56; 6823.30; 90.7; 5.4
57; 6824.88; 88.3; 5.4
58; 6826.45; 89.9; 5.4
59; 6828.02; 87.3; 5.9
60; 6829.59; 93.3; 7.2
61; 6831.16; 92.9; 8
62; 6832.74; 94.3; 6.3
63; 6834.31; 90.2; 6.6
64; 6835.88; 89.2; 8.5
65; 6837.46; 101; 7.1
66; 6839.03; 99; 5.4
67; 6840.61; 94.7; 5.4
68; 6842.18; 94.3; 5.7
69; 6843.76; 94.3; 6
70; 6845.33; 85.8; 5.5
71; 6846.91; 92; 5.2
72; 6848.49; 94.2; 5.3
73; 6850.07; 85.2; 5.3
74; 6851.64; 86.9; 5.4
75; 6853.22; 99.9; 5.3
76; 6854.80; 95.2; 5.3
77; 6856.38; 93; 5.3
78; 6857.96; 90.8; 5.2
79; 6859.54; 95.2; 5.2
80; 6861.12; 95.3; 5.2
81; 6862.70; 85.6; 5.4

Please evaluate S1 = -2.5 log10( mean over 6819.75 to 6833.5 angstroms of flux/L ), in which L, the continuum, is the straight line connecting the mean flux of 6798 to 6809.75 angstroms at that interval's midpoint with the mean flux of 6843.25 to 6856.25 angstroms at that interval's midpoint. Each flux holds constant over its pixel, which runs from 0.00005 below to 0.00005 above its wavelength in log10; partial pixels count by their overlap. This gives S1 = 0.04 mag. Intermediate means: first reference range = 96.5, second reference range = 91.7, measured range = 90.6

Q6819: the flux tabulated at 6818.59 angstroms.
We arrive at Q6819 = 92.3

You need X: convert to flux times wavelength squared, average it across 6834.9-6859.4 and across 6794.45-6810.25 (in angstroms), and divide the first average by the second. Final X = 0.97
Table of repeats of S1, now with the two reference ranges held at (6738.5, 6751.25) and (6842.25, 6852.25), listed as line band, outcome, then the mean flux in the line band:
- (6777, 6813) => -0.06 mag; 95.1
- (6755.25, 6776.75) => -0.05 mag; 94.7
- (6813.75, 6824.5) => -0.02 mag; 91.9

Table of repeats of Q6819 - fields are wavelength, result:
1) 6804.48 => 96.5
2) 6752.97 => 94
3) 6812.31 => 98.1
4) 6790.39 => 94.7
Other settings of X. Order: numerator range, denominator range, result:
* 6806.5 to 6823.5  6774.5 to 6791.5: 0.98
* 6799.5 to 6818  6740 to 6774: 1.04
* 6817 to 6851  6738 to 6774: 1.01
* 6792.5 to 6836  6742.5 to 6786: 1.01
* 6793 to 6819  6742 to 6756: 1.05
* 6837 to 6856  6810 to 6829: 1.03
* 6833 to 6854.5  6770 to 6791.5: 1.00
